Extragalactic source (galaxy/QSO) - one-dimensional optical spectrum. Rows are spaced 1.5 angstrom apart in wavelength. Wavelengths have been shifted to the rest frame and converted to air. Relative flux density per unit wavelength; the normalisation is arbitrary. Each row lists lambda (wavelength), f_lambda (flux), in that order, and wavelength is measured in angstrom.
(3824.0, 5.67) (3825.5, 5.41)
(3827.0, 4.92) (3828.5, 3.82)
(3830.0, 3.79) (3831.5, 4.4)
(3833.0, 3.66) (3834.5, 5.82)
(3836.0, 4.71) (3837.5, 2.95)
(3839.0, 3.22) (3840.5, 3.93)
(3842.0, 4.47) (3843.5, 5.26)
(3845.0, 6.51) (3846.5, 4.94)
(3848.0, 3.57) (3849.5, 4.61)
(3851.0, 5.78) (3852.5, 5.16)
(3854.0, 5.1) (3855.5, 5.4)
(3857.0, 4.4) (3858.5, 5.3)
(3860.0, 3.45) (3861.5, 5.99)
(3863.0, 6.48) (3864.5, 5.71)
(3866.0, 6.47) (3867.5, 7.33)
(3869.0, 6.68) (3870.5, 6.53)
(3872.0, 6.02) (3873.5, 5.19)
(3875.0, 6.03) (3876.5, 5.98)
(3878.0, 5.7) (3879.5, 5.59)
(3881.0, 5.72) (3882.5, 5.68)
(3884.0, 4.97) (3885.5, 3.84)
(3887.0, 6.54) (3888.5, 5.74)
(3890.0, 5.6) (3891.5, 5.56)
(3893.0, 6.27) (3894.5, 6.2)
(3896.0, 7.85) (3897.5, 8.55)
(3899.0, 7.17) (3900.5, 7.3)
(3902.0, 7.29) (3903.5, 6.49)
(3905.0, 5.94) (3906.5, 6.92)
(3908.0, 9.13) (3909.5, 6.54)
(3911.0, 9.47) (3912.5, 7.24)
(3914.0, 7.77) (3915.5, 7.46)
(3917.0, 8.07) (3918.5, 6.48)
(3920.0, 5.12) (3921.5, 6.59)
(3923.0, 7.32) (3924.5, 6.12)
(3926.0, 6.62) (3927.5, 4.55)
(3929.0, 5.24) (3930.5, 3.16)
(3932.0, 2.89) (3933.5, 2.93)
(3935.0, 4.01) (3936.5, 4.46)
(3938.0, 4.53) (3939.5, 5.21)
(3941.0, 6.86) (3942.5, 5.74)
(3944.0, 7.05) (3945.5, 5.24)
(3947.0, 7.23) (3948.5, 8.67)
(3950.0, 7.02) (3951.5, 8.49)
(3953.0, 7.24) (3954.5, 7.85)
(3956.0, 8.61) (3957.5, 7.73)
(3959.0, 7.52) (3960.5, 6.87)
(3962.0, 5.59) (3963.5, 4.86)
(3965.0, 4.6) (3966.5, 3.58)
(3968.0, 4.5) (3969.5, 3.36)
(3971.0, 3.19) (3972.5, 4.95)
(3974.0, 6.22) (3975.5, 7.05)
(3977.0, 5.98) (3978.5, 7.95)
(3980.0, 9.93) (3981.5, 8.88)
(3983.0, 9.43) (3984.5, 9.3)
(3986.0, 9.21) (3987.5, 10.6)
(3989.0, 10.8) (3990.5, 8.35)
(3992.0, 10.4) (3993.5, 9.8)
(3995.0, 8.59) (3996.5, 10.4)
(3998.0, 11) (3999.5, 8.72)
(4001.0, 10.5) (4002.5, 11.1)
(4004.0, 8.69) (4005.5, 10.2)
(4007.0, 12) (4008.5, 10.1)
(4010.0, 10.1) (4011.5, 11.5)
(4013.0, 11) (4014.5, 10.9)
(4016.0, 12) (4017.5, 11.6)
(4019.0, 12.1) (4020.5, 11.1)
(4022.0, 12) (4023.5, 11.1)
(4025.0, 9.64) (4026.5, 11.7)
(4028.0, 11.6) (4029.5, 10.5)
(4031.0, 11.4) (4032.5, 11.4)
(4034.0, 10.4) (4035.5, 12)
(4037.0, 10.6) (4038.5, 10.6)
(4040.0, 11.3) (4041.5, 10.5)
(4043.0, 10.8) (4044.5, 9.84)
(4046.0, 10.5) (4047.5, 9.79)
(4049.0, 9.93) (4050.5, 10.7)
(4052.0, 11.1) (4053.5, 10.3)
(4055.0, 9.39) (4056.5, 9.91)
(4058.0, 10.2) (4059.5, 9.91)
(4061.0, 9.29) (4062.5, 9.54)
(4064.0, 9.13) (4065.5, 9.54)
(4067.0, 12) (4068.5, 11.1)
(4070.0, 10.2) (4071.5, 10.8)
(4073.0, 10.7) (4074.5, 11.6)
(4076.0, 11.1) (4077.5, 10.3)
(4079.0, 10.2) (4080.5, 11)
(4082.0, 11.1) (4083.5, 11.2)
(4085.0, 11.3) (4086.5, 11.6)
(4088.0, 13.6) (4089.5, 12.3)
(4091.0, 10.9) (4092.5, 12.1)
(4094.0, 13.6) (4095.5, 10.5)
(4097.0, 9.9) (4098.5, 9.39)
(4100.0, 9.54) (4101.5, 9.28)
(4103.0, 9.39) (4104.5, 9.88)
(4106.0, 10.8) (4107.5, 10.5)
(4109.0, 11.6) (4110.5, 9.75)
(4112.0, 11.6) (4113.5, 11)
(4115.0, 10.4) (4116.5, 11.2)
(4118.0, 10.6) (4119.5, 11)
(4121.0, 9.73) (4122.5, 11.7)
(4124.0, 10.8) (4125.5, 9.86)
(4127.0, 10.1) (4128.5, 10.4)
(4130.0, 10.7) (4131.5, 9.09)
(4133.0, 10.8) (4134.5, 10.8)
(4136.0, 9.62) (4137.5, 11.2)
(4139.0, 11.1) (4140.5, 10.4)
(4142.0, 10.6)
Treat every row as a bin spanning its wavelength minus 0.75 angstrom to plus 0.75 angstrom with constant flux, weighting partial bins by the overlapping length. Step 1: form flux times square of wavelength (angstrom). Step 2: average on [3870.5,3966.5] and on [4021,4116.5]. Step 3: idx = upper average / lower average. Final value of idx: 1.8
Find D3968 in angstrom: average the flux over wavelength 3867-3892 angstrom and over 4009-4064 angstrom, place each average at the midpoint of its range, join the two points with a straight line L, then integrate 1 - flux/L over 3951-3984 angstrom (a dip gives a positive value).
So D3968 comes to 7.6 angstrom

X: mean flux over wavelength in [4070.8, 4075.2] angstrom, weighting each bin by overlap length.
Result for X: 11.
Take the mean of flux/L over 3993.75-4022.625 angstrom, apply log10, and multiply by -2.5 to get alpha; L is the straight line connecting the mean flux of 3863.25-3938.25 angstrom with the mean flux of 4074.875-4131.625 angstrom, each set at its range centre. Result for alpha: -0.23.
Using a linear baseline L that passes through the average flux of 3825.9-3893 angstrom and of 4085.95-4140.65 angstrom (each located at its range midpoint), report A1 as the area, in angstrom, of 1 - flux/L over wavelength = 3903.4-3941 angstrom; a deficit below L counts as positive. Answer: 2.9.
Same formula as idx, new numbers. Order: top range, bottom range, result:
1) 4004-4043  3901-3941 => 1.91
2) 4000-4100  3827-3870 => 2.41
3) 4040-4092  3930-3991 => 1.71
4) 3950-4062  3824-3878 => 1.97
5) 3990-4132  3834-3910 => 2.03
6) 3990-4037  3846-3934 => 1.90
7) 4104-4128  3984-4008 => 1.13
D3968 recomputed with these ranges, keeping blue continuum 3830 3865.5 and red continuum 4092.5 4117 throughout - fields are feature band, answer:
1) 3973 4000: -3.6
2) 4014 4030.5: -4.9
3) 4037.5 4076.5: -3.6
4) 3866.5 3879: -1.9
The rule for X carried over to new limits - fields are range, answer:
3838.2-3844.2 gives 4.2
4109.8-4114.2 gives 10.8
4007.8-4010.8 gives 10.1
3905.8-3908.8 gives 8.02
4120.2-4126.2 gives 10.5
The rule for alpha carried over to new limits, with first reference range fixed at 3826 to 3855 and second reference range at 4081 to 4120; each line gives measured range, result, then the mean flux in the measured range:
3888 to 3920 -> -0.15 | 7.06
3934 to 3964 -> 0.11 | 6.52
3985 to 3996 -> -0.18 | 9.69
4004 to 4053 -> -0.19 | 10.9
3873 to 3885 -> -0.01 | 5.58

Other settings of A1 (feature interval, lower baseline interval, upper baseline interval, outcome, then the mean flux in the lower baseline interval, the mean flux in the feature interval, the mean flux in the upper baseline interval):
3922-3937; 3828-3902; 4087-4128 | 4.6 angstrom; 5.47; 4.77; 10.8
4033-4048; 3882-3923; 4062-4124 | -1.5 angstrom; 6.75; 10.7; 10.8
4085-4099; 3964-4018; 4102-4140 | -2.0 angstrom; 8.76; 11.6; 10.5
